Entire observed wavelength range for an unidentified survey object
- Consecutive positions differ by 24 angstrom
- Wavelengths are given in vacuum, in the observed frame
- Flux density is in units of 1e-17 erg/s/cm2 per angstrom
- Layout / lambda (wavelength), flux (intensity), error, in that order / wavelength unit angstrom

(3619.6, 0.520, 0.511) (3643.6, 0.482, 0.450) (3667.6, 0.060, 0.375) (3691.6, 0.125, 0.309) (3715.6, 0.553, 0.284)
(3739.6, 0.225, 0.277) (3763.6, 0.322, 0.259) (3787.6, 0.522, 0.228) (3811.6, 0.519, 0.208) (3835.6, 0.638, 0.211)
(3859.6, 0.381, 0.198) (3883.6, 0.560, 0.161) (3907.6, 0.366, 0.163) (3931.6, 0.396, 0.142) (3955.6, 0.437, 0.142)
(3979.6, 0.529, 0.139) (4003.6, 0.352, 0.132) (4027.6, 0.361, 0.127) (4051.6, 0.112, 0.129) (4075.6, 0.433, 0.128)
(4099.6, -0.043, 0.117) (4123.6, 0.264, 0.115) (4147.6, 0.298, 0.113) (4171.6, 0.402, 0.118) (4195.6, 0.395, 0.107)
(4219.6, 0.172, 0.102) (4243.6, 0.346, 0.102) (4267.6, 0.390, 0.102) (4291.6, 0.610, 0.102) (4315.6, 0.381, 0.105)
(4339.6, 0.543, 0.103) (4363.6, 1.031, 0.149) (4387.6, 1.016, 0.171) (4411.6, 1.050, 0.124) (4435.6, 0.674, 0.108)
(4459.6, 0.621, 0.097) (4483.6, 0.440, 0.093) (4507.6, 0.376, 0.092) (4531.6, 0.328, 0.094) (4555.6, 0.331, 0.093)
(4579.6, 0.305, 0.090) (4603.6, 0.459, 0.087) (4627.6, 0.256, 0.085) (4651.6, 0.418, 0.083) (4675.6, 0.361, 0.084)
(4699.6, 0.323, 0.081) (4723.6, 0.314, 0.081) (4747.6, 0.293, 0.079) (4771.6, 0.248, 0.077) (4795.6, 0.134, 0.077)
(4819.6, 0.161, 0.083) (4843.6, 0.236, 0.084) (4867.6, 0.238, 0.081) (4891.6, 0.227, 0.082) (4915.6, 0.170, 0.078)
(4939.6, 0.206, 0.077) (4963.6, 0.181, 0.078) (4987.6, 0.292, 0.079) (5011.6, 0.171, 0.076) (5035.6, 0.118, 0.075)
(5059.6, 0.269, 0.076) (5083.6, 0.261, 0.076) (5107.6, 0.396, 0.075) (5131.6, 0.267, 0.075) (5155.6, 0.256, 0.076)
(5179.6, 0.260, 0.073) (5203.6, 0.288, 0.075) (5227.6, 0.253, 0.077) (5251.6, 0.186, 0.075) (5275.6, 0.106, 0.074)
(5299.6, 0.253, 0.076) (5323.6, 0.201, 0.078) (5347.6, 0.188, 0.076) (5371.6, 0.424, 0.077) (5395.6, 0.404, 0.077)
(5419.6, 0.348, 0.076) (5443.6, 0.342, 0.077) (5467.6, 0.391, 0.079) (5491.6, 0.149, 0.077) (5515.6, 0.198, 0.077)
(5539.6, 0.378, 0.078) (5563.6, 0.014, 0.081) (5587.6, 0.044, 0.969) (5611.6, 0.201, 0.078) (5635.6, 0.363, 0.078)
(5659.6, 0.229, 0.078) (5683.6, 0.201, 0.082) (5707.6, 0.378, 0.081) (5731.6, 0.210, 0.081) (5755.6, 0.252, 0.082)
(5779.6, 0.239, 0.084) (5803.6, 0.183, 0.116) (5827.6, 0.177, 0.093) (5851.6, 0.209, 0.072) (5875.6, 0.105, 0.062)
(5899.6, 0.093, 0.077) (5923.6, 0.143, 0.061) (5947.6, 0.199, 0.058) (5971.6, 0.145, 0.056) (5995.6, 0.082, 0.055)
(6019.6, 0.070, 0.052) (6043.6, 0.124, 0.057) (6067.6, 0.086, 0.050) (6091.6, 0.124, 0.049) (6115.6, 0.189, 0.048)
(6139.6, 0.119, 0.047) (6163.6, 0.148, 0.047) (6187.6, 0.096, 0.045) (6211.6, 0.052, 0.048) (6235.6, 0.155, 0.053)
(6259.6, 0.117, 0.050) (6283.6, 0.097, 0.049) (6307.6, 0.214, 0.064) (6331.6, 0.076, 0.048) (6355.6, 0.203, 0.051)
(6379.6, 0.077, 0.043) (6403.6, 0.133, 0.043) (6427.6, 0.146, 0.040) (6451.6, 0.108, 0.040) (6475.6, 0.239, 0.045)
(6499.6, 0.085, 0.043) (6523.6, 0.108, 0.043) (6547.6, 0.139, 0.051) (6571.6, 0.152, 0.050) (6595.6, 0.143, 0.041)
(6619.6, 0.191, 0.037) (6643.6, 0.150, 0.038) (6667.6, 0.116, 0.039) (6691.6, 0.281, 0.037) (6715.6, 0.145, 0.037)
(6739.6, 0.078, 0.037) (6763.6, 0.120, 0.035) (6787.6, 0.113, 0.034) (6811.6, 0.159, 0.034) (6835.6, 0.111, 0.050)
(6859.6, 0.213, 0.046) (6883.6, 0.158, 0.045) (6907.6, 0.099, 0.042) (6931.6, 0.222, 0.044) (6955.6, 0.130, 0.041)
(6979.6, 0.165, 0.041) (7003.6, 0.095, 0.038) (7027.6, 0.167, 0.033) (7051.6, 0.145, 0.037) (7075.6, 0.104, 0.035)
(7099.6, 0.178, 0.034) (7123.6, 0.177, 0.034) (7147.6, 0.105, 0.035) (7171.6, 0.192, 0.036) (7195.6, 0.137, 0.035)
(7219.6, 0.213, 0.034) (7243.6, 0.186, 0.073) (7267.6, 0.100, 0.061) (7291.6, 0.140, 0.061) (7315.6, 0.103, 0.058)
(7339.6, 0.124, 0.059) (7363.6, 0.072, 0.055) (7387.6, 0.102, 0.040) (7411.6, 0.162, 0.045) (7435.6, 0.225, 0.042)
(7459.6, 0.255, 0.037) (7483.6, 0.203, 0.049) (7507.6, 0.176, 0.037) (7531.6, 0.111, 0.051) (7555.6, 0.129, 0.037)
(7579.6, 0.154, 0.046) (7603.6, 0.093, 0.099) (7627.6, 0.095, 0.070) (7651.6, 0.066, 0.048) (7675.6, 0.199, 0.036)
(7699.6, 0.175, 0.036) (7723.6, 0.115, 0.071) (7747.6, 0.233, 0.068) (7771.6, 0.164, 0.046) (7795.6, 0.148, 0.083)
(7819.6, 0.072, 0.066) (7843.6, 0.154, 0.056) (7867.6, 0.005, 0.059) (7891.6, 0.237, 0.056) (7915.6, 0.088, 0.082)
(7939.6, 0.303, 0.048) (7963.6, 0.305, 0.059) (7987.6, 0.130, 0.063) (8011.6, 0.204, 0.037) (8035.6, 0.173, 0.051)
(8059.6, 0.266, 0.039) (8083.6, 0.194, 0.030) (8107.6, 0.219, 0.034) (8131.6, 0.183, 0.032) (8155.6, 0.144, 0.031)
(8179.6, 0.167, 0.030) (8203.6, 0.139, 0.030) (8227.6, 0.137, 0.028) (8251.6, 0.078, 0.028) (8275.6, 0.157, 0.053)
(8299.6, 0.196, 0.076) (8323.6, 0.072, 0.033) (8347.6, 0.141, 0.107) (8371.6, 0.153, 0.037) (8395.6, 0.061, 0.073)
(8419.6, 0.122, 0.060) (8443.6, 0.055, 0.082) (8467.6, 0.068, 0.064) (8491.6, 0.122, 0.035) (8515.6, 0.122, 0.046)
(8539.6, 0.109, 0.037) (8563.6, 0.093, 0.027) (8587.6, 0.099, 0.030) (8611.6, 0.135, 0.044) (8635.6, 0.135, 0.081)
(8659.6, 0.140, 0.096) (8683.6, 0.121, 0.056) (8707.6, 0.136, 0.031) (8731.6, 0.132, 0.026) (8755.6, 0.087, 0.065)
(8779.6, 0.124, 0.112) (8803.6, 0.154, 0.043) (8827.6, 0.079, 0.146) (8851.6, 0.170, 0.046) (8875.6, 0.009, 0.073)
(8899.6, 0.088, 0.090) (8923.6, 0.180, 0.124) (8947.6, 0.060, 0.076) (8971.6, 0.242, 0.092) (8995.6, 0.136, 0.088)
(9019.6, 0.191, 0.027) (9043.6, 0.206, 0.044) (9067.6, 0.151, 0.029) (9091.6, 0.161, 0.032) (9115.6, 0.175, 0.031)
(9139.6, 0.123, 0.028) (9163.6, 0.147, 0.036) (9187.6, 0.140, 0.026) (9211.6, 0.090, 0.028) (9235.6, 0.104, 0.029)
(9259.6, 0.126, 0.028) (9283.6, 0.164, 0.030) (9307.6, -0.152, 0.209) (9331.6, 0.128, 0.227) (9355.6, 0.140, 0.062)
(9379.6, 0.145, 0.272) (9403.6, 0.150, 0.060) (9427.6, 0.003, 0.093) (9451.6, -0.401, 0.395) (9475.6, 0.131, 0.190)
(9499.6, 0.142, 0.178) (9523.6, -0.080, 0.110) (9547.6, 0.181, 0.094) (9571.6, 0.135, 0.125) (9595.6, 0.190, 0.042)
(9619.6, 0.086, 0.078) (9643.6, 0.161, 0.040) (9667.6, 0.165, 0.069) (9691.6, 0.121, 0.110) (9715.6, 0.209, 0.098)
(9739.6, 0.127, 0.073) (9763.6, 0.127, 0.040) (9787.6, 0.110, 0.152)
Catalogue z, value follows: 1.85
